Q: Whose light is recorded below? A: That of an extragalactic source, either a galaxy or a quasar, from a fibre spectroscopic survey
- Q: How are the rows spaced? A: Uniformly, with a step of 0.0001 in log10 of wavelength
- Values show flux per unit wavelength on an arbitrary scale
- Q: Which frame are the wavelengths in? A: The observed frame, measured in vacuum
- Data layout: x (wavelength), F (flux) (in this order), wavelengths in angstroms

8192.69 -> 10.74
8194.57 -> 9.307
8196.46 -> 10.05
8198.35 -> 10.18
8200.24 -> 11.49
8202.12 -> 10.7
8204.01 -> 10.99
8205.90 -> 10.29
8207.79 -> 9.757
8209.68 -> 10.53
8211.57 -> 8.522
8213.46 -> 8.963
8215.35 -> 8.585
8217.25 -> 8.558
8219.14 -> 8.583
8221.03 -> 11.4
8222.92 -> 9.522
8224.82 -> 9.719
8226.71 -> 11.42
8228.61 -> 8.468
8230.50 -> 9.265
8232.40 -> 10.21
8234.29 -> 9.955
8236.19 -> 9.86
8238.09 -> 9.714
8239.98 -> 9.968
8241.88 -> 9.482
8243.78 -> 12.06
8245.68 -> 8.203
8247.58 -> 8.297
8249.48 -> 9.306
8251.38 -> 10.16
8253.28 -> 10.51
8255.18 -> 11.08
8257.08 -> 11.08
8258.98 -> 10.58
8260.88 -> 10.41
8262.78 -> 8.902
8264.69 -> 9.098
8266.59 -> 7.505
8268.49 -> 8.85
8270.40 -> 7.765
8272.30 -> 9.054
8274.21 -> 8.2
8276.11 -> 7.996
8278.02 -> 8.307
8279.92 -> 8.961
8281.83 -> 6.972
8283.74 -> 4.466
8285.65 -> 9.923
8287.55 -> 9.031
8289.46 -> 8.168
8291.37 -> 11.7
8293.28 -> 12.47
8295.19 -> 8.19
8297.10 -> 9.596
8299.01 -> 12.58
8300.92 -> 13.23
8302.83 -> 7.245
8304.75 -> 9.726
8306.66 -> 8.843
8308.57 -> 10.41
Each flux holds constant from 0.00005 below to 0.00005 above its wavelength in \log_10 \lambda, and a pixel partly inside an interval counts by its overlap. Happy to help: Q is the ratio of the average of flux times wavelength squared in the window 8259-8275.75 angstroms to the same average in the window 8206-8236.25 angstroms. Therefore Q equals 0.93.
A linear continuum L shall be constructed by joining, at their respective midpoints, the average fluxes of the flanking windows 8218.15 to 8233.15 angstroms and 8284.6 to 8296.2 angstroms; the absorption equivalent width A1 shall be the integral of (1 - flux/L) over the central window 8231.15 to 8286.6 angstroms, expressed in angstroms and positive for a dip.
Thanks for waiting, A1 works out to 3.6 angstroms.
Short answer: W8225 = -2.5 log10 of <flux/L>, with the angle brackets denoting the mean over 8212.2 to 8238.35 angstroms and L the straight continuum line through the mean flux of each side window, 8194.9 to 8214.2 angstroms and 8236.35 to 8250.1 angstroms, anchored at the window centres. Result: 0.03 mag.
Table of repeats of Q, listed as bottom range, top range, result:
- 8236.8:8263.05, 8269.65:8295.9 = 0.87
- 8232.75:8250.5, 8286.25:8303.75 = 1.07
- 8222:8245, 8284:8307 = 1.01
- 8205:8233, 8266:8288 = 0.86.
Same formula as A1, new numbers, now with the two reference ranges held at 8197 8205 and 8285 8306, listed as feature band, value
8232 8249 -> 1.3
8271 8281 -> 1.8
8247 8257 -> 0.4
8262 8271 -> 1.7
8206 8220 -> 2.1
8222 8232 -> 0.9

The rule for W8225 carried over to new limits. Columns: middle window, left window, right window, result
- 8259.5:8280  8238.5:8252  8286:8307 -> 0.14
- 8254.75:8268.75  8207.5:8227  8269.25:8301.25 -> -0.05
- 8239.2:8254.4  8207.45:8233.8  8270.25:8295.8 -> -0.07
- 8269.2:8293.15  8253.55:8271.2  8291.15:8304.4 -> 0.19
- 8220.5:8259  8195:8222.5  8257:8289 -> -0.08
